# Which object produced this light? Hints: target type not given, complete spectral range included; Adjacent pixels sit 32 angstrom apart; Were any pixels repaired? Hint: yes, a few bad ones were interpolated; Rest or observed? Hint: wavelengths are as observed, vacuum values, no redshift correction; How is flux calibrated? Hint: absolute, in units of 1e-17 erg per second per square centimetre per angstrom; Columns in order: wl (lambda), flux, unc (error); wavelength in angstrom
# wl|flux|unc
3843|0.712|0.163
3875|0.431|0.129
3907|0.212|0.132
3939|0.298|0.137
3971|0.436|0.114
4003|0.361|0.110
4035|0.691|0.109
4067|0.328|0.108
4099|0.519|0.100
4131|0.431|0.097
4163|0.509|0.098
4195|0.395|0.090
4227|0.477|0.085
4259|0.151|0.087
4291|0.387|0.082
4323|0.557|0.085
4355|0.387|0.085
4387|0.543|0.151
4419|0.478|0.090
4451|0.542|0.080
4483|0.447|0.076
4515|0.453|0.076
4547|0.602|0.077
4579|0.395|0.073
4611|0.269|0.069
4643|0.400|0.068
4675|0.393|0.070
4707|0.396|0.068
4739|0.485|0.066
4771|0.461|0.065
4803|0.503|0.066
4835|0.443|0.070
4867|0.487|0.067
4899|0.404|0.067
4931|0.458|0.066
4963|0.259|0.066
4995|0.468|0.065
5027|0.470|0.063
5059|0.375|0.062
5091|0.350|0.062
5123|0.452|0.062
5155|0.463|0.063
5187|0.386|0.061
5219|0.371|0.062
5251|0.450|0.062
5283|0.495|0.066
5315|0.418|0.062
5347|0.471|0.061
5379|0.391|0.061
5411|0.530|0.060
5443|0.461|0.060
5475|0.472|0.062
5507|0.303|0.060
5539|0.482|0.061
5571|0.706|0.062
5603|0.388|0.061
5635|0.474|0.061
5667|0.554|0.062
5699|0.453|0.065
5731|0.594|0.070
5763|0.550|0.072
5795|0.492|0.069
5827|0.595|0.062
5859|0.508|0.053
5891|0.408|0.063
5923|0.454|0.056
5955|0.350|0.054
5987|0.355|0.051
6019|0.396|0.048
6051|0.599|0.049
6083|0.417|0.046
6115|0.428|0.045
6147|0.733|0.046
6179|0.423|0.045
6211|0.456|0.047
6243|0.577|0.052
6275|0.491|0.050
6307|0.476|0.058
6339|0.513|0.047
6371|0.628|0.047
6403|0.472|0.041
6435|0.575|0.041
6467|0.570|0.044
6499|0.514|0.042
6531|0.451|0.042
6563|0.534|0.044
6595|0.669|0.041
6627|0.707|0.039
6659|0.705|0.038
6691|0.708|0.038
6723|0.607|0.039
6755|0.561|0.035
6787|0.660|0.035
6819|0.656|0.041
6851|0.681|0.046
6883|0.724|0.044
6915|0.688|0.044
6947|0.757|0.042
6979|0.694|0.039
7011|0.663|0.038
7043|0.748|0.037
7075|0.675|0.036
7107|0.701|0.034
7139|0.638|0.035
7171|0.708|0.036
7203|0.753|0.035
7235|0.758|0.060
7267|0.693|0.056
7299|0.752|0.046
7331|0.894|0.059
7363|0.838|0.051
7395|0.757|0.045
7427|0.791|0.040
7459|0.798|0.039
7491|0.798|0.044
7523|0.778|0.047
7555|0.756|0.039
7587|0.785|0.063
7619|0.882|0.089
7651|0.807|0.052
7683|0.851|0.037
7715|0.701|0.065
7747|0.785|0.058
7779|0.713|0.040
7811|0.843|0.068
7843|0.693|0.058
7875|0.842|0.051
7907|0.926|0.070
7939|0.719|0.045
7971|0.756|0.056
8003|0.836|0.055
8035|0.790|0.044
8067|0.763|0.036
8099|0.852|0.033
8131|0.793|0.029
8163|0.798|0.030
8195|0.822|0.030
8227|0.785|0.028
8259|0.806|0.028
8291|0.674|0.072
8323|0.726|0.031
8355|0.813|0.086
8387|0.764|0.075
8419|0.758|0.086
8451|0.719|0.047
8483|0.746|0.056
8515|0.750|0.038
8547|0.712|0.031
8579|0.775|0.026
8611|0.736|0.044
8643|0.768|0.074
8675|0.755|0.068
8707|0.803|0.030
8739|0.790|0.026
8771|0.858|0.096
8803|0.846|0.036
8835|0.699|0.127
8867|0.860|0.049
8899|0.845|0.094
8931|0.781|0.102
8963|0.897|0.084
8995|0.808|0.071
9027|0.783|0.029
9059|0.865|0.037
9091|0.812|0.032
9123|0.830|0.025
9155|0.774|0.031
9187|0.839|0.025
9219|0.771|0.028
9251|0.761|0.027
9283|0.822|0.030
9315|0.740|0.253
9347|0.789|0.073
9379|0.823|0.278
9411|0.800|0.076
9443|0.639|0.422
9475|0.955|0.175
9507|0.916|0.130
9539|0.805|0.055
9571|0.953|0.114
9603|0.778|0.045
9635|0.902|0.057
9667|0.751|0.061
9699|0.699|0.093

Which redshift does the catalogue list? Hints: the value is 0.649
